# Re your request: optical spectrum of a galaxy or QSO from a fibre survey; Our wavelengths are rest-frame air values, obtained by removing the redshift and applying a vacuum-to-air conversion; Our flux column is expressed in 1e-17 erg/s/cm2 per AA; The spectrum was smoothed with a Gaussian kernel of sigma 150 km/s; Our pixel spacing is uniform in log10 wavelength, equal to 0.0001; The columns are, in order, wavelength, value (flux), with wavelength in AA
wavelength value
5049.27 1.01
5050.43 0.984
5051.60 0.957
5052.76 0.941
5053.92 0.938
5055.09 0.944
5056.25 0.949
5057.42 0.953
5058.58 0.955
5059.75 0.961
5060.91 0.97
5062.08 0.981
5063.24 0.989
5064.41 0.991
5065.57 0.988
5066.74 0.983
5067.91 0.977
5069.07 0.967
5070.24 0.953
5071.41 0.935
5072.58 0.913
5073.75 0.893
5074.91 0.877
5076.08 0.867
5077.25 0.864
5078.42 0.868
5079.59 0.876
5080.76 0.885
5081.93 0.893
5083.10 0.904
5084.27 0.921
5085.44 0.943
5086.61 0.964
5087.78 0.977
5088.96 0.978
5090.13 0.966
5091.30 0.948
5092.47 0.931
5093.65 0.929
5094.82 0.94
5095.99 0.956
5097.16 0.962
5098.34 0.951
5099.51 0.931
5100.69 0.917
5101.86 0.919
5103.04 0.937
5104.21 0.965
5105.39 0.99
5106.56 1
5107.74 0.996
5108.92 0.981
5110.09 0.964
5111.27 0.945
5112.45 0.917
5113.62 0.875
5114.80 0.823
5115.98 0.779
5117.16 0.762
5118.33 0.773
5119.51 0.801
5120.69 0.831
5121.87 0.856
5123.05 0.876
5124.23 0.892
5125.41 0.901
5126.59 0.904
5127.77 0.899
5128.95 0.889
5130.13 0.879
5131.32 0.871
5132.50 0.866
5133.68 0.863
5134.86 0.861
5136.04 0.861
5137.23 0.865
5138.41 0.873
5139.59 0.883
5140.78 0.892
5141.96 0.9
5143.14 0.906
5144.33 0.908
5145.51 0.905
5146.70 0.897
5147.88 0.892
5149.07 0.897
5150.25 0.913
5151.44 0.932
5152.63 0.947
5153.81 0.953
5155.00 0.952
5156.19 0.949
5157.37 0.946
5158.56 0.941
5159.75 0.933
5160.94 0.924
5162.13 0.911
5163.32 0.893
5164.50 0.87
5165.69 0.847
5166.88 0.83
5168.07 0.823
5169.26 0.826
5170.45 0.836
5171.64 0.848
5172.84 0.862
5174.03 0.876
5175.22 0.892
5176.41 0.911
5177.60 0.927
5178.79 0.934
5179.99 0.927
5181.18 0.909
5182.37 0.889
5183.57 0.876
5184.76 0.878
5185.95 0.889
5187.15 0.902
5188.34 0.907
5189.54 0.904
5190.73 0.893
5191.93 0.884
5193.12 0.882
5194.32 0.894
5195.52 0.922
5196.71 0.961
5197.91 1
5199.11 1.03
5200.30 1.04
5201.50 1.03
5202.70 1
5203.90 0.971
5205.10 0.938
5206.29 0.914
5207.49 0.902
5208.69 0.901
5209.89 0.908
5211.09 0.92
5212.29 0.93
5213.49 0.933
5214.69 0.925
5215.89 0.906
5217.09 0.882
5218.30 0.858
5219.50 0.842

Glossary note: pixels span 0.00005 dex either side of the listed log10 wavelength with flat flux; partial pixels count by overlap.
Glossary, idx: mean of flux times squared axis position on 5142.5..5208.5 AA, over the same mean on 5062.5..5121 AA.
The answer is 1.0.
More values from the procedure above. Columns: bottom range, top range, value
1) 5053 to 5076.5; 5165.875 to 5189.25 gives 0.97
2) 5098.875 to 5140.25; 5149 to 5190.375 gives 1.03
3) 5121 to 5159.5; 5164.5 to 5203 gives 1.03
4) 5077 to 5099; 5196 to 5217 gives 1.07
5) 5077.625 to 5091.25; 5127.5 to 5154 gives 0.99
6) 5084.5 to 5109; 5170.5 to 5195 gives 0.97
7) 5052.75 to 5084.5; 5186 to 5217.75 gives 1.05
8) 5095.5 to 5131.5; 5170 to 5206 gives 1.05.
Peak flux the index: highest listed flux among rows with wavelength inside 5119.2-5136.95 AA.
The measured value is 0.904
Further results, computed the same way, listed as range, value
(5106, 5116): 1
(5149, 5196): 0.953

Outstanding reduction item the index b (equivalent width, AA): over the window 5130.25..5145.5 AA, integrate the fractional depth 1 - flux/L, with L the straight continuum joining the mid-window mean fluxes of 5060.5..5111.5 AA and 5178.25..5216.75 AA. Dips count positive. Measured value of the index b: 0.9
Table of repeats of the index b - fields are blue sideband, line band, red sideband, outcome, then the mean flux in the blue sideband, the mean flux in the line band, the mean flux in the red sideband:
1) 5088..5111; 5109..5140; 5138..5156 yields 2.2 AA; 0.956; 0.868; 0.911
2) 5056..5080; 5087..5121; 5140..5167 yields 0.3 AA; 0.939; 0.92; 0.912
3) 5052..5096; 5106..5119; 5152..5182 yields 0.4 AA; 0.939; 0.891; 0.899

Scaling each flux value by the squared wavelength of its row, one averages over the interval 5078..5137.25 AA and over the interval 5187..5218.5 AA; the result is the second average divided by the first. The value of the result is 1.1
